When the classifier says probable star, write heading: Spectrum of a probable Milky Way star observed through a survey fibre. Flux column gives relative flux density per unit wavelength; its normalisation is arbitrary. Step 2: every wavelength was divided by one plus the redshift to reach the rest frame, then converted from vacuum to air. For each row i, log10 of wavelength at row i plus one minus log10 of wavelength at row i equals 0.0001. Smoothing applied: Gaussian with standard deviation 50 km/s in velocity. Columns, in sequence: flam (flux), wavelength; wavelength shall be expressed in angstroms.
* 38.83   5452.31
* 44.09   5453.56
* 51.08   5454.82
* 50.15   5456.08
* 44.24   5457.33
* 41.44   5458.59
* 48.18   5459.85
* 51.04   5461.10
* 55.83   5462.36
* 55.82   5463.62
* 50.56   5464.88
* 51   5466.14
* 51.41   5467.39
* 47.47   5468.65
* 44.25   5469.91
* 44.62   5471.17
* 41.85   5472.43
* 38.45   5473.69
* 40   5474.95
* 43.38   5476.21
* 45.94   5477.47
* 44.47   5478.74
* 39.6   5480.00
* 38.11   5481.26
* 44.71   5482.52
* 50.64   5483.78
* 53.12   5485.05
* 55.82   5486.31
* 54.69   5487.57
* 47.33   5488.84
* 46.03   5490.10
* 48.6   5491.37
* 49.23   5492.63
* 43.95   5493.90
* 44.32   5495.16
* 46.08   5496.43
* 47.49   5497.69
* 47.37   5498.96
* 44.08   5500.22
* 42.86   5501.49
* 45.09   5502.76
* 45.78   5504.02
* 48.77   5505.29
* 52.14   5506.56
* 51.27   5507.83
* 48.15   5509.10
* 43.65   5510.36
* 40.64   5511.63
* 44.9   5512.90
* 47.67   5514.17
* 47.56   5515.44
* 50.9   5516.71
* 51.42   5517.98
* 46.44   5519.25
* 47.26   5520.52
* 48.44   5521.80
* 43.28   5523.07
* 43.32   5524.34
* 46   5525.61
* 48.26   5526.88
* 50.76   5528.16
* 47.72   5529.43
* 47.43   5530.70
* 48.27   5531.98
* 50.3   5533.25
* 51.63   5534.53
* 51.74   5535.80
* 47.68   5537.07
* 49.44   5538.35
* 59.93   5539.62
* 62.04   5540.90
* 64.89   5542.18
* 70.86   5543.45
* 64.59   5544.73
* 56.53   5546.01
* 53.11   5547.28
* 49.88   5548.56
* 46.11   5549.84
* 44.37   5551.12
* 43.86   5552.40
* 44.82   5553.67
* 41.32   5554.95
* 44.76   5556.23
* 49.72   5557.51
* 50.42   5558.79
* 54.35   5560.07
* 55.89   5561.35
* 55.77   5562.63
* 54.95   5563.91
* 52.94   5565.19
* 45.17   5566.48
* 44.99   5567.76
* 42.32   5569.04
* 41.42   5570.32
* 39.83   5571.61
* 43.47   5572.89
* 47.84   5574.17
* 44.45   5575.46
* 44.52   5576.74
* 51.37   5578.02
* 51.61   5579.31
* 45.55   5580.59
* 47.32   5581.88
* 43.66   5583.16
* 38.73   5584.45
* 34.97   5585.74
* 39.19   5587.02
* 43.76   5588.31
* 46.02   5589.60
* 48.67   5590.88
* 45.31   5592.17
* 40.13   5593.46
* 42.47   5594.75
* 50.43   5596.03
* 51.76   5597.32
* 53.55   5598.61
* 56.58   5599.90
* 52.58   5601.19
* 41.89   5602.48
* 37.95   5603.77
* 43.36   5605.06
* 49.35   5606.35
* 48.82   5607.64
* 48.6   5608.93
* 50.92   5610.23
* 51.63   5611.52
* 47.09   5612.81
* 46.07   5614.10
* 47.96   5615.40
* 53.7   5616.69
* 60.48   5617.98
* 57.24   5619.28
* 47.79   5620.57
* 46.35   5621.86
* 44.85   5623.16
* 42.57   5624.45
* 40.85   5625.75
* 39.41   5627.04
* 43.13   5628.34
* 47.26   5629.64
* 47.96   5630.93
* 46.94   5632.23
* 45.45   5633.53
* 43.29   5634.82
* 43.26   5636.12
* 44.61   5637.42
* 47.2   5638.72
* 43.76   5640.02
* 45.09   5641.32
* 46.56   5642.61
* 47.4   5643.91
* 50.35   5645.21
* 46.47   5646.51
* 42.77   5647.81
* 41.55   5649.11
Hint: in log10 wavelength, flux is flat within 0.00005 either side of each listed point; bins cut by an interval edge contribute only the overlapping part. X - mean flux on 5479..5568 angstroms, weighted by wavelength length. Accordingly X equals 49.2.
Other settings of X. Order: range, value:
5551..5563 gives 48.6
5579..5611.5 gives 46.2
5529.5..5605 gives 48.6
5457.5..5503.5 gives 46.8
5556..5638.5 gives 47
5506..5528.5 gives 47.3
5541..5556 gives 52.9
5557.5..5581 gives 48.2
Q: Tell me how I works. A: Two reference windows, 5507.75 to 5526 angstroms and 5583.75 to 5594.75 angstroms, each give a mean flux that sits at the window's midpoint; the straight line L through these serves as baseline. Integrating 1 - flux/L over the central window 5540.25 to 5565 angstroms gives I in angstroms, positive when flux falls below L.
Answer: -4.8 angstroms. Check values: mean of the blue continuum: 46.6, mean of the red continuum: 42.1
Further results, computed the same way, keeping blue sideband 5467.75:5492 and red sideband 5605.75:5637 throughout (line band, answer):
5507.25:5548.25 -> -3.9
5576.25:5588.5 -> 0.8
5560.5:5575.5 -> -0.2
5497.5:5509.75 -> -0.3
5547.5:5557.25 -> 0.2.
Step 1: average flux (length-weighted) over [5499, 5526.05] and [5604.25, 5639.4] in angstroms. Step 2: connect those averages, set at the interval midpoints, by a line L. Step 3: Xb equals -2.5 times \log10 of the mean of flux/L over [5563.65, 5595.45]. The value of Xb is 0.05 mag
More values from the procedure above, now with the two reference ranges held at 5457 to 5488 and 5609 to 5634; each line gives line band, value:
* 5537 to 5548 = -0.243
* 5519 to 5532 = 0.008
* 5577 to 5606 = 0.043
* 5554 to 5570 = -0.037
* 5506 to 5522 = -0.010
